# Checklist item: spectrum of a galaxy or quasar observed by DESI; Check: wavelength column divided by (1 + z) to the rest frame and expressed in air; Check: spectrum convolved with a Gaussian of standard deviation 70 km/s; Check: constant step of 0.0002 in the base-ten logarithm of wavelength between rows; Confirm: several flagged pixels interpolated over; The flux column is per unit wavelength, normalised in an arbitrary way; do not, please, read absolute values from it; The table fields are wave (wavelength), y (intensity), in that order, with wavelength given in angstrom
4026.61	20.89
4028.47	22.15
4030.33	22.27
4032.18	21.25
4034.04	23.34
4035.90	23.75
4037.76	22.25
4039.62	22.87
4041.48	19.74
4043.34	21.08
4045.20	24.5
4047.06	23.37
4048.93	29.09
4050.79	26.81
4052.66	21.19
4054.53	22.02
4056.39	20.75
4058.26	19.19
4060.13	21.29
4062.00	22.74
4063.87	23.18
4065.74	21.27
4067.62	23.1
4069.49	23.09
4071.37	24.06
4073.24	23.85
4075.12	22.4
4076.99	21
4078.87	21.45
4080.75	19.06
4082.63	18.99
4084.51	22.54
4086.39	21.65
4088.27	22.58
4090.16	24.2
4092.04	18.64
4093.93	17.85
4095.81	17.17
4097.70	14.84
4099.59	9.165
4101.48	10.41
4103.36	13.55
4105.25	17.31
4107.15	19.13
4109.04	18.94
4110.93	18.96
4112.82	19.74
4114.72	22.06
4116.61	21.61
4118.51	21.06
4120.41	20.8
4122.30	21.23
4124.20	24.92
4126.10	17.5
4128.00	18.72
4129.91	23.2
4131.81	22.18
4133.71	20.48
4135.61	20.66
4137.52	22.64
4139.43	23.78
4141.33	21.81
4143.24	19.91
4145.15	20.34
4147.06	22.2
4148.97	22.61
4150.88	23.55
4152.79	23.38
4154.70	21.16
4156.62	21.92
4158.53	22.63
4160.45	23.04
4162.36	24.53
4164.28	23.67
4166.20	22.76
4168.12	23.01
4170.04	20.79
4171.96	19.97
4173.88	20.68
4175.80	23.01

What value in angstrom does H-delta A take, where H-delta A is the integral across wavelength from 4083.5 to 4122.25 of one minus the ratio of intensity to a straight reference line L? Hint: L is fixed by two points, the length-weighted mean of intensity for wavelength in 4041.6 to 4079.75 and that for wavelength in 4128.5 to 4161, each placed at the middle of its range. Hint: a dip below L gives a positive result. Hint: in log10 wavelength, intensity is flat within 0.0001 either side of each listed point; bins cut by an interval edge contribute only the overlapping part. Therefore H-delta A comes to 6.40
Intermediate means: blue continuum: 22.7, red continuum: 22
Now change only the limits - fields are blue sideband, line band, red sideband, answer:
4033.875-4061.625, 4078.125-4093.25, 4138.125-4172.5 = 1.01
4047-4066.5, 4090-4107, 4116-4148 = 4.89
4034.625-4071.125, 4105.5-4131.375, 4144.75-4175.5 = 2.22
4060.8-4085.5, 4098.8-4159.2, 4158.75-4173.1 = 5.62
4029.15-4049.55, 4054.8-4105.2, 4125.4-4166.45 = 6.00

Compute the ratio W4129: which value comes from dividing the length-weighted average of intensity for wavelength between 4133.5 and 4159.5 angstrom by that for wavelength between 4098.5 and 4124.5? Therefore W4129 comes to 1.2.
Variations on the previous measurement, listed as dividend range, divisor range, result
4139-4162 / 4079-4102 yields 1.21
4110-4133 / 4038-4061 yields 0.93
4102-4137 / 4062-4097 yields 0.93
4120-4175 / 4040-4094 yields 0.99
